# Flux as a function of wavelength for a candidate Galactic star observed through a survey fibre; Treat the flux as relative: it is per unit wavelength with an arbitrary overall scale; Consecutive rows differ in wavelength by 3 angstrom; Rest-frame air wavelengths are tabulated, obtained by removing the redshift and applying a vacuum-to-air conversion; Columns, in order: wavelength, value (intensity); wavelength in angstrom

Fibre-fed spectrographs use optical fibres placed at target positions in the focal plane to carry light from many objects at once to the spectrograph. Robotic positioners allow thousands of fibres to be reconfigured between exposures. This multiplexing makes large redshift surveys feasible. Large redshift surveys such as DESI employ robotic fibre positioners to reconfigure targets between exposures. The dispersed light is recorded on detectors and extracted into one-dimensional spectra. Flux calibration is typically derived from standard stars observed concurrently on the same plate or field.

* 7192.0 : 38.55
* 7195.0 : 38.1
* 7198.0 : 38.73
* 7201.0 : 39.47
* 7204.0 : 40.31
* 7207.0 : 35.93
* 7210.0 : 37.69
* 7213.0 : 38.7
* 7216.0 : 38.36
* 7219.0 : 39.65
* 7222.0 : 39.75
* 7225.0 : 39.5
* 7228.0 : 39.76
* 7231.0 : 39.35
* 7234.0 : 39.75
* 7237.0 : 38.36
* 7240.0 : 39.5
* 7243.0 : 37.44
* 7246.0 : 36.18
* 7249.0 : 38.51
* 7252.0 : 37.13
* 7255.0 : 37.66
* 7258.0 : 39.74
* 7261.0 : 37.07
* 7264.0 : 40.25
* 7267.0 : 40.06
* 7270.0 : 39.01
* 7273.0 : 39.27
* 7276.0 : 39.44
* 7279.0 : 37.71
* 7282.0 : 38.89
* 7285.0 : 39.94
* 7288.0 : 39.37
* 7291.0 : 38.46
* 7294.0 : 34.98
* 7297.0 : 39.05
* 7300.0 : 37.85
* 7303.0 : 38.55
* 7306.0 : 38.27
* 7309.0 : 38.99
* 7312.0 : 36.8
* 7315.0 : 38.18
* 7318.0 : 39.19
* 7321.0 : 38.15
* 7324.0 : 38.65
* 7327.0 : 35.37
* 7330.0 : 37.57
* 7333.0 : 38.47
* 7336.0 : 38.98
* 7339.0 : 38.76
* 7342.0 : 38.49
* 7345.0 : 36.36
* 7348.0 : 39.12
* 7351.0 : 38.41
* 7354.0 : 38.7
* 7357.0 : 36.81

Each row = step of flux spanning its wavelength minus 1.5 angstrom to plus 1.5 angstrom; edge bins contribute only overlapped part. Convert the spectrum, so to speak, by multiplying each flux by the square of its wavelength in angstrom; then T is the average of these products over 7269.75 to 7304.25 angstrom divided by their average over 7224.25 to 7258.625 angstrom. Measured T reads 1.01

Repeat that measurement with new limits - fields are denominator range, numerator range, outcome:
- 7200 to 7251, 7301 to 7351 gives 1.01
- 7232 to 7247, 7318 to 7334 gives 1.01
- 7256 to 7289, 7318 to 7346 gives 0.99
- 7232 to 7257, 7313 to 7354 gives 1.03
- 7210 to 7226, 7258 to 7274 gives 1.02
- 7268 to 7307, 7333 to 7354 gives 1.01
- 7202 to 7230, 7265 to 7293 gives 1.02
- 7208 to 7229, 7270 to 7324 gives 1.01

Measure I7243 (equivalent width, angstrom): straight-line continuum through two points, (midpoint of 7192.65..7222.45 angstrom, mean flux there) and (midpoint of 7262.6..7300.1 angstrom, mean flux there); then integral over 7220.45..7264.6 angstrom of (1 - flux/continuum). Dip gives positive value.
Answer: 0.1 angstrom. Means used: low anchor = 38.6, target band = 38.6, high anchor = 38.8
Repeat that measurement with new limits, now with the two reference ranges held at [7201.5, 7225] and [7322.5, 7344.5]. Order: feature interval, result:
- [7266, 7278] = -0.3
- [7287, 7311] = 0.0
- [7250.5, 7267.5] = -0.1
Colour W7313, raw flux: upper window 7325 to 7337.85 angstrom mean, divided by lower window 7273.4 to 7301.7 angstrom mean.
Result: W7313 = 1.0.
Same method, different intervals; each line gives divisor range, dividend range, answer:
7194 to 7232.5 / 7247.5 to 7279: 1.00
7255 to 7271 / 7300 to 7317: 0.98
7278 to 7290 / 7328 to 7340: 0.98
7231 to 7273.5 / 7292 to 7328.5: 0.98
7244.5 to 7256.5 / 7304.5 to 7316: 1.02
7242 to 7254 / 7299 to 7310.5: 1.03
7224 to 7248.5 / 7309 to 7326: 0.99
